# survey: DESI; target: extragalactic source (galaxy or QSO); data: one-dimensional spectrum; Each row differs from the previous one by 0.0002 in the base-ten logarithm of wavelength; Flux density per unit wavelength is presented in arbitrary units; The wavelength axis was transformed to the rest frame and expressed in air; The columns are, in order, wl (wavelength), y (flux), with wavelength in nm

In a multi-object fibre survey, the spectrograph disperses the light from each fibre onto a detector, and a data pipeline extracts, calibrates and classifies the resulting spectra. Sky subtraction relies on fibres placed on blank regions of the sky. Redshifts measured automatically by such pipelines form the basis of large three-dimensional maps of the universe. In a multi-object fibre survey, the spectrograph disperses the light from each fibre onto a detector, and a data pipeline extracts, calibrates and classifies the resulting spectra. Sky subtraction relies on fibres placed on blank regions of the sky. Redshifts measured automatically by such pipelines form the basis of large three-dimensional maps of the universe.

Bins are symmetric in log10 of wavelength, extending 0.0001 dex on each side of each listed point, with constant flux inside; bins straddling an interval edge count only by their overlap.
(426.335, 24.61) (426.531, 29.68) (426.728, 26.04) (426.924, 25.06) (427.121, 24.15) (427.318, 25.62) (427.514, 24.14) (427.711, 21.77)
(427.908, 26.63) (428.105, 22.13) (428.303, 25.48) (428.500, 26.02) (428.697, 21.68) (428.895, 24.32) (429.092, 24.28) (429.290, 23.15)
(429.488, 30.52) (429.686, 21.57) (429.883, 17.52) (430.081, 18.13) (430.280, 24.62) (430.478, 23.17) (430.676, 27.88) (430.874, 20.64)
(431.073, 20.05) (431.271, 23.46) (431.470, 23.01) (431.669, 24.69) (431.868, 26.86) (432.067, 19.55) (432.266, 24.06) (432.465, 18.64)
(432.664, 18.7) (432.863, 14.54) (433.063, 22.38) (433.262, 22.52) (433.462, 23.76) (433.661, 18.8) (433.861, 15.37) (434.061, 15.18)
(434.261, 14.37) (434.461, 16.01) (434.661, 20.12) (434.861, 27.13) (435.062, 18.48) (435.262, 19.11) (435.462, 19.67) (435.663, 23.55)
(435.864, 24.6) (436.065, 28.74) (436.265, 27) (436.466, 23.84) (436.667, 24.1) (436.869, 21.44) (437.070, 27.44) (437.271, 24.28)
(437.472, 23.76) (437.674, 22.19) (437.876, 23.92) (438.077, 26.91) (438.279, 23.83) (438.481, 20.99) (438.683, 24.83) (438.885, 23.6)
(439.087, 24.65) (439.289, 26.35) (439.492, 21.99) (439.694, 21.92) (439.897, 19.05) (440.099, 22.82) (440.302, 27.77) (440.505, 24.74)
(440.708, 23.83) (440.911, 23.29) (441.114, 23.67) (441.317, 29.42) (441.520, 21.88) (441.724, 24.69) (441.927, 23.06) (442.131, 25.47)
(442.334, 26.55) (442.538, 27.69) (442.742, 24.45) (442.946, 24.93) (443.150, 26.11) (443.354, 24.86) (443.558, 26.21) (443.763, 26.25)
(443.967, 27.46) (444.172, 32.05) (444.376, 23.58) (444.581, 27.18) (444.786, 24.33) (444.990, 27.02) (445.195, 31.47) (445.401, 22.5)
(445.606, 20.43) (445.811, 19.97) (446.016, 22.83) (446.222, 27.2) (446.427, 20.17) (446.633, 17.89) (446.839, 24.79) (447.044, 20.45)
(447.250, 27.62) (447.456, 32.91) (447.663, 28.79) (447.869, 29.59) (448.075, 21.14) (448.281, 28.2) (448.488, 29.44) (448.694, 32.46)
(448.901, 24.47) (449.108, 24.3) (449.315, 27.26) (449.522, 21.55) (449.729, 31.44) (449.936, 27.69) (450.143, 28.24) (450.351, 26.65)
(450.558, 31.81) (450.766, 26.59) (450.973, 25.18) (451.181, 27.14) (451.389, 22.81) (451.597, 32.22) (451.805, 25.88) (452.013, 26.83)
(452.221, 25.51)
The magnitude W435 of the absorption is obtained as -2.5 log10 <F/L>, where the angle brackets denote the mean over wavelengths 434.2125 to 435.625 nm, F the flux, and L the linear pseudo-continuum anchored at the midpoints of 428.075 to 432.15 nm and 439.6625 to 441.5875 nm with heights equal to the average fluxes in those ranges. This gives 0.20 mag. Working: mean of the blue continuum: 23.3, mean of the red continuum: 23.9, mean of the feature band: 19.6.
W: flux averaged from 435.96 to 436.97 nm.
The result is 25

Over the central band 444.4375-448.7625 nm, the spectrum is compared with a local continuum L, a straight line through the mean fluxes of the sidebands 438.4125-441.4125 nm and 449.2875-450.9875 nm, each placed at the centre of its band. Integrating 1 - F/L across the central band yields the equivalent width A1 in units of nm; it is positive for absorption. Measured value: 0.13 nm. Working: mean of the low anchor 24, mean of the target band 25.5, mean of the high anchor 27.5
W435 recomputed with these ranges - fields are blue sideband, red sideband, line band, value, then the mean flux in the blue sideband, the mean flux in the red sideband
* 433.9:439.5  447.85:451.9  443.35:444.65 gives -0.07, 22.7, 27.2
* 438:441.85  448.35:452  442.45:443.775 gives -0.03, 24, 27.4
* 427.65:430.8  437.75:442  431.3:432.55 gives 0.04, 23.7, 24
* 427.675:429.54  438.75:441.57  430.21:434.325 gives 0.16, 24.5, 24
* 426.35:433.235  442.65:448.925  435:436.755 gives 0.04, 23.2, 25.7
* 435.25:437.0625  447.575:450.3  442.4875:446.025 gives 0.02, 24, 27.3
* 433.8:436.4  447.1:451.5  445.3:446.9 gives 0.18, 20.8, 27.3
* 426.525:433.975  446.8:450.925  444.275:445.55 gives 0.02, 22.8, 27.3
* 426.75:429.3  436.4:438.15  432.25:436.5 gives 0.17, 24.3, 24.2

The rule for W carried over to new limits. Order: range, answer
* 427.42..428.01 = 24.2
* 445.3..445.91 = 21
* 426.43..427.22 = 26.2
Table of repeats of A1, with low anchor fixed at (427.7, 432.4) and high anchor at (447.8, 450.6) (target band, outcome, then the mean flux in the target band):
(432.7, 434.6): 0.47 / 18.2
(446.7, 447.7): 0.02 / 26.5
